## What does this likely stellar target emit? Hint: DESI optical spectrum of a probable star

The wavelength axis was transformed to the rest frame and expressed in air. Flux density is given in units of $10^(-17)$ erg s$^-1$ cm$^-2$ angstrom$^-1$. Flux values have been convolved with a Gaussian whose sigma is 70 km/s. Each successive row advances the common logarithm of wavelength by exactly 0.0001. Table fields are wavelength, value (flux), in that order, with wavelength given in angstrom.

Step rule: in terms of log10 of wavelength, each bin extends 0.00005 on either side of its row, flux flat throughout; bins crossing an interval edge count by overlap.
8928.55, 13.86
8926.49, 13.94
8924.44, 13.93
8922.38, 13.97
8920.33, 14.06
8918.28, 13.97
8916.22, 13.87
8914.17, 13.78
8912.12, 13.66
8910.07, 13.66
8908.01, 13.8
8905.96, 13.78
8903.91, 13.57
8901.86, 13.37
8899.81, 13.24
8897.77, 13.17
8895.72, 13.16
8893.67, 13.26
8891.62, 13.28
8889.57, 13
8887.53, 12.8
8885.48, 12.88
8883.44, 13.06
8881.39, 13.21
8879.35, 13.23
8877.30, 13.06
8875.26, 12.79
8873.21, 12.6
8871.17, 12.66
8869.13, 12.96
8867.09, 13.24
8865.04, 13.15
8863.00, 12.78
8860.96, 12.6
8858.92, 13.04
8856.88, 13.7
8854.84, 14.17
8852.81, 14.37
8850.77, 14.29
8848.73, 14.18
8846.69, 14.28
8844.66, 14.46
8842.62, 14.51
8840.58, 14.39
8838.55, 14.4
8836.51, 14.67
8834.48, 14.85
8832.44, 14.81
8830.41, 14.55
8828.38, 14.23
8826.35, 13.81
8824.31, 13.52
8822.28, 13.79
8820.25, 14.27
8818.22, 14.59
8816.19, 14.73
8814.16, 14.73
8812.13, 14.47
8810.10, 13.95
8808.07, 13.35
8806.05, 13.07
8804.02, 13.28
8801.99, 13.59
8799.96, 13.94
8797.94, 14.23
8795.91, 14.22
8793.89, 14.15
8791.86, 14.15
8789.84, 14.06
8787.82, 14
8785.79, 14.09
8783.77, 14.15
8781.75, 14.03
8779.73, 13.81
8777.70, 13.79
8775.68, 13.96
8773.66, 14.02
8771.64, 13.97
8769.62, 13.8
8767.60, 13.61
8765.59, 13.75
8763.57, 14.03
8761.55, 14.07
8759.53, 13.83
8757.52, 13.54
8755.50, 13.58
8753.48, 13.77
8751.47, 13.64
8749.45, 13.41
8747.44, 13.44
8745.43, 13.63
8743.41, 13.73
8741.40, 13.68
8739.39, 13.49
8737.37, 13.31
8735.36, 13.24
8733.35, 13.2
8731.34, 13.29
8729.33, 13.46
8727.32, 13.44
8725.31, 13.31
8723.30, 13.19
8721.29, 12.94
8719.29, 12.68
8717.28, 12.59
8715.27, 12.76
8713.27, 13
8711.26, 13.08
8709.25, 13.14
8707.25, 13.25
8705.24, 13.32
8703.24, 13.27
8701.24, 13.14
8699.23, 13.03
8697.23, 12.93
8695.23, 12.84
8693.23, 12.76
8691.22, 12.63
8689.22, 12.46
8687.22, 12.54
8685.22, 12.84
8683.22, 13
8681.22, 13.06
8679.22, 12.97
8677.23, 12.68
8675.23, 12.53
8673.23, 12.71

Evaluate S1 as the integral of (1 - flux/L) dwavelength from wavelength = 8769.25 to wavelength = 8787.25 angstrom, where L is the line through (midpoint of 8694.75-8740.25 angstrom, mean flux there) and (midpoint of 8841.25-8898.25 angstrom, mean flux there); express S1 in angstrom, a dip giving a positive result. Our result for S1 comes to -1.0 angstrom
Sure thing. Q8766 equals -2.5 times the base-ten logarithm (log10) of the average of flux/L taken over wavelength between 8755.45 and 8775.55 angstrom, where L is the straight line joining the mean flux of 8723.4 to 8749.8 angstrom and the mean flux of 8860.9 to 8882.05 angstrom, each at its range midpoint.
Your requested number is -0.04 mag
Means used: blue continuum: 13.4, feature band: 13.8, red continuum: 12.9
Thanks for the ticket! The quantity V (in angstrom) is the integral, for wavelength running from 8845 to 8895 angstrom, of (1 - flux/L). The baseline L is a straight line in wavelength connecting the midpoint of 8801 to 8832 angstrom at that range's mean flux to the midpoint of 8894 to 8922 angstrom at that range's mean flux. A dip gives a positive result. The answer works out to 1.8 angstrom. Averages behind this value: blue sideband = 14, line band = 13.3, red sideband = 13.6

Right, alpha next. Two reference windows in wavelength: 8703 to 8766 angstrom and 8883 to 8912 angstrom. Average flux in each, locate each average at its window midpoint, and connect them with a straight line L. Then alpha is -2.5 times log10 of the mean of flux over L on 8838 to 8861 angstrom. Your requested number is -0.06 mag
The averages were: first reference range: 13.4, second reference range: 13.3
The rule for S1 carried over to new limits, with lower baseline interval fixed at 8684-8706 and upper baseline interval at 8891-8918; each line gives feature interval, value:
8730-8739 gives -0.2 angstrom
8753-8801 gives -3.0 angstrom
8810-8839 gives -2.4 angstrom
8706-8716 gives -0.1 angstrom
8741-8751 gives -0.4 angstrom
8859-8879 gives 0.8 angstrom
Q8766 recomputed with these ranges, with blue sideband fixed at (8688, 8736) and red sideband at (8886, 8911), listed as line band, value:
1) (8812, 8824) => -0.093 mag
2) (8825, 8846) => -0.096 mag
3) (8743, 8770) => -0.048 mag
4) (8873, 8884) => 0.024 mag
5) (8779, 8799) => -0.075 mag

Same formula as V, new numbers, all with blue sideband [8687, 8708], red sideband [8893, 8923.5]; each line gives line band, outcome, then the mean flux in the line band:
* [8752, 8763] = -0.5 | 13.8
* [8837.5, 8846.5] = -0.7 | 14.4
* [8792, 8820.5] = -1.6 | 14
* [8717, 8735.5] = -0.2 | 13.2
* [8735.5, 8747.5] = -0.4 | 13.5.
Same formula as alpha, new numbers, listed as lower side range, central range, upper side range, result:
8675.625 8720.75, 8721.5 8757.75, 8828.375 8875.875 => -0.02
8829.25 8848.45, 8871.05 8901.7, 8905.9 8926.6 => 0.09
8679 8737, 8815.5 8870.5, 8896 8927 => -0.04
